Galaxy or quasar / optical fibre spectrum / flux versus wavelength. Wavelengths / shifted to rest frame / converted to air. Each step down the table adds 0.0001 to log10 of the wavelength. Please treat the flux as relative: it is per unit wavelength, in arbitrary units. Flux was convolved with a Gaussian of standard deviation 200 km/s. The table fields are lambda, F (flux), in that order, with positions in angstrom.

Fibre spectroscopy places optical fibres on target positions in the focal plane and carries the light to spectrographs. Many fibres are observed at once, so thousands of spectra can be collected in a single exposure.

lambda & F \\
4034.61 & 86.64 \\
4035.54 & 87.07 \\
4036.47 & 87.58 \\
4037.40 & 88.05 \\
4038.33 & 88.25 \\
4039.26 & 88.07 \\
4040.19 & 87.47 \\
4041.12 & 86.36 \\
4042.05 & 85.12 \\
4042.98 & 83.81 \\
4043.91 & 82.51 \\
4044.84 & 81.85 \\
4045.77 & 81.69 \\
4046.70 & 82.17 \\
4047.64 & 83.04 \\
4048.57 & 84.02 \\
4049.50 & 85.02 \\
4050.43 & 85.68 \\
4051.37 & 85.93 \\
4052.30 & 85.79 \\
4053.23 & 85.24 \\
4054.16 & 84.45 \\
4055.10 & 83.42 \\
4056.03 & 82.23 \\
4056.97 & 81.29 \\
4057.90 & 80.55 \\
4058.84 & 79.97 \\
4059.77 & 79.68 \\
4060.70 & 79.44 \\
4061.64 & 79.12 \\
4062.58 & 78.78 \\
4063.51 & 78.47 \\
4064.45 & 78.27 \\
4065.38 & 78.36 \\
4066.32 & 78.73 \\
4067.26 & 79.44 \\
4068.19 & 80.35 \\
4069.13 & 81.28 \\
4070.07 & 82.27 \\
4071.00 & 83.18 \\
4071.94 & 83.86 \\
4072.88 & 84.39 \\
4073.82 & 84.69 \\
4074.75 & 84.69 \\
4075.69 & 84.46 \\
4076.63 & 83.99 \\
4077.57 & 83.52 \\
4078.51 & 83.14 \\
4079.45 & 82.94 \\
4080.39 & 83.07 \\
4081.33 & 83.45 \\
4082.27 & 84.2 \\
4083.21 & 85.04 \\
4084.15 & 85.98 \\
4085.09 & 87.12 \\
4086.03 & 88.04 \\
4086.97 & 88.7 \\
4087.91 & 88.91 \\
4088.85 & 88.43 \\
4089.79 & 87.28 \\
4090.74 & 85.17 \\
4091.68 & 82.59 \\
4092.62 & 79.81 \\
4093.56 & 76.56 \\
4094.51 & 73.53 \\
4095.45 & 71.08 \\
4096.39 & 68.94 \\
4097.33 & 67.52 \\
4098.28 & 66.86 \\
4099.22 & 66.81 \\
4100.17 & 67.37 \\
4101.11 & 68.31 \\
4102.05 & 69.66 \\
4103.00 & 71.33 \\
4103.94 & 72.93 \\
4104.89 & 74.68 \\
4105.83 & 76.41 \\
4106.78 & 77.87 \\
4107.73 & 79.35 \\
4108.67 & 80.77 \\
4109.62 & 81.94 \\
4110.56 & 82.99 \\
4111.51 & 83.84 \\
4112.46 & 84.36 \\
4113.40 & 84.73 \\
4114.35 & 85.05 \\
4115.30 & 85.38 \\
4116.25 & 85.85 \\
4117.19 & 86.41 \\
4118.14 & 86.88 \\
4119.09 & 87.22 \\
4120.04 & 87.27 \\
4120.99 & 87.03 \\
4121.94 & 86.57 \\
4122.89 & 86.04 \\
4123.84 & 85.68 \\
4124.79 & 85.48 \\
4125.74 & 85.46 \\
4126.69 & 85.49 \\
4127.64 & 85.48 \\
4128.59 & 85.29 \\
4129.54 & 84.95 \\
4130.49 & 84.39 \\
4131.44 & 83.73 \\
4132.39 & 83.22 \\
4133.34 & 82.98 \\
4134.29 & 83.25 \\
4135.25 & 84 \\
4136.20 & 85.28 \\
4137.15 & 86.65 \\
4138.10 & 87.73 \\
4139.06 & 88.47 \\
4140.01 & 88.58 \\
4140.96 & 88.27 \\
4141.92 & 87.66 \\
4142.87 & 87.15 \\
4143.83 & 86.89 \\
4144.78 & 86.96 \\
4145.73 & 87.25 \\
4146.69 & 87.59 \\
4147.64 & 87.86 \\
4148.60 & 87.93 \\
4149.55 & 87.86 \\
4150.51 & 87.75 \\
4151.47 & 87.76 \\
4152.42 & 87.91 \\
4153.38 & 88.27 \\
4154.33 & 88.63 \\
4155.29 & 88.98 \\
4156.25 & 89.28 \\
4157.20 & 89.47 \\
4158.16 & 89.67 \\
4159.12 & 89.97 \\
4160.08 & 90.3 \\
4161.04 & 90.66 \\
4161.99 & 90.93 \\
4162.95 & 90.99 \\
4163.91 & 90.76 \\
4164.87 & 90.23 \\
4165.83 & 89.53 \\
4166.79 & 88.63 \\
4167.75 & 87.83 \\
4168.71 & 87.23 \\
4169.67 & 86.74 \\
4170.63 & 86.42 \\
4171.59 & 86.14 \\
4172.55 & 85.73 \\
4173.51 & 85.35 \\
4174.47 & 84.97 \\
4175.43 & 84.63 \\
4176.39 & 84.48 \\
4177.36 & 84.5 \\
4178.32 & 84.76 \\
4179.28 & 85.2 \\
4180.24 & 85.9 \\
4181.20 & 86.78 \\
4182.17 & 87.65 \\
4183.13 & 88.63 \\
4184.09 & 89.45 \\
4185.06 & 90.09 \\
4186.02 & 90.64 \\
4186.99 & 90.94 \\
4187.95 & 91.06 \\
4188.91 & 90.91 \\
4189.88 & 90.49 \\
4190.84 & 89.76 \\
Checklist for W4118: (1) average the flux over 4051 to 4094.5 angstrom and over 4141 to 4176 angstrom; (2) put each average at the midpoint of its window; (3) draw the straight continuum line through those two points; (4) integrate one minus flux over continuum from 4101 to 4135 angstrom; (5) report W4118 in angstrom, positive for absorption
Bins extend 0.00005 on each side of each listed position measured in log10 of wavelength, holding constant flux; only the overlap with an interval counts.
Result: 1.2 angstrom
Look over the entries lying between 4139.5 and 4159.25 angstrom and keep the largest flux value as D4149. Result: 89.97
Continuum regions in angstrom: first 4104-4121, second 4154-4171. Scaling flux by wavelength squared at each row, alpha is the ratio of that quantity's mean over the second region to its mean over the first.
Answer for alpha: 1.10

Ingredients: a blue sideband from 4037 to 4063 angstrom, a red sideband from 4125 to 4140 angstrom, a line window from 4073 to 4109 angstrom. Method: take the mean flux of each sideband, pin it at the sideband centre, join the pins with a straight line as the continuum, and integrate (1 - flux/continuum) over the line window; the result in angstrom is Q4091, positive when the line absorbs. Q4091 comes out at 2.1 angstrom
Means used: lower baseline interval 83.5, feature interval 79.4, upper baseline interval 85.2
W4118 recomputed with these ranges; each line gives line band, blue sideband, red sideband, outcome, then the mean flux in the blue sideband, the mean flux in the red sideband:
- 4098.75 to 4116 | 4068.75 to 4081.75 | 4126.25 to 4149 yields 1.5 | 83.5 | 86.1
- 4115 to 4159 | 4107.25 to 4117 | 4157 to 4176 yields -0.5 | 83.6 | 88.3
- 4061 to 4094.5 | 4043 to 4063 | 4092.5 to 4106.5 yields -2.9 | 82.5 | 71.3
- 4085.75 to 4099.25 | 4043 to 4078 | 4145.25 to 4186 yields 0.8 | 82.2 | 87.9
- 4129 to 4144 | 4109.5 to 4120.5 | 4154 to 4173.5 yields 0.2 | 85.3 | 88.8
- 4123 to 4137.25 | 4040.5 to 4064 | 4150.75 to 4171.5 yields 0.4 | 82.7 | 89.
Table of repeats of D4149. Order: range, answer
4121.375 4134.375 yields 86.57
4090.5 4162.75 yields 90.93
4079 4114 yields 88.91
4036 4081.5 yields 88.25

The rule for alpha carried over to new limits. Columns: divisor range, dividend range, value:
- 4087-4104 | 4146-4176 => 1.21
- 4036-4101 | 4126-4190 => 1.12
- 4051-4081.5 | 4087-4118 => 0.97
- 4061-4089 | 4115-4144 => 1.06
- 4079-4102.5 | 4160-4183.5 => 1.15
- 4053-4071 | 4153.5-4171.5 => 1.16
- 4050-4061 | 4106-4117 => 1.03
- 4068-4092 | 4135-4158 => 1.07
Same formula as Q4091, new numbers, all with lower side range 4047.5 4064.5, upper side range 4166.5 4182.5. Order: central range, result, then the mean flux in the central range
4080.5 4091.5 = -0.4 angstrom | 86.4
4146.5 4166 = -0.9 angstrom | 89.2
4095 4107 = 1.9 angstrom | 70.6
